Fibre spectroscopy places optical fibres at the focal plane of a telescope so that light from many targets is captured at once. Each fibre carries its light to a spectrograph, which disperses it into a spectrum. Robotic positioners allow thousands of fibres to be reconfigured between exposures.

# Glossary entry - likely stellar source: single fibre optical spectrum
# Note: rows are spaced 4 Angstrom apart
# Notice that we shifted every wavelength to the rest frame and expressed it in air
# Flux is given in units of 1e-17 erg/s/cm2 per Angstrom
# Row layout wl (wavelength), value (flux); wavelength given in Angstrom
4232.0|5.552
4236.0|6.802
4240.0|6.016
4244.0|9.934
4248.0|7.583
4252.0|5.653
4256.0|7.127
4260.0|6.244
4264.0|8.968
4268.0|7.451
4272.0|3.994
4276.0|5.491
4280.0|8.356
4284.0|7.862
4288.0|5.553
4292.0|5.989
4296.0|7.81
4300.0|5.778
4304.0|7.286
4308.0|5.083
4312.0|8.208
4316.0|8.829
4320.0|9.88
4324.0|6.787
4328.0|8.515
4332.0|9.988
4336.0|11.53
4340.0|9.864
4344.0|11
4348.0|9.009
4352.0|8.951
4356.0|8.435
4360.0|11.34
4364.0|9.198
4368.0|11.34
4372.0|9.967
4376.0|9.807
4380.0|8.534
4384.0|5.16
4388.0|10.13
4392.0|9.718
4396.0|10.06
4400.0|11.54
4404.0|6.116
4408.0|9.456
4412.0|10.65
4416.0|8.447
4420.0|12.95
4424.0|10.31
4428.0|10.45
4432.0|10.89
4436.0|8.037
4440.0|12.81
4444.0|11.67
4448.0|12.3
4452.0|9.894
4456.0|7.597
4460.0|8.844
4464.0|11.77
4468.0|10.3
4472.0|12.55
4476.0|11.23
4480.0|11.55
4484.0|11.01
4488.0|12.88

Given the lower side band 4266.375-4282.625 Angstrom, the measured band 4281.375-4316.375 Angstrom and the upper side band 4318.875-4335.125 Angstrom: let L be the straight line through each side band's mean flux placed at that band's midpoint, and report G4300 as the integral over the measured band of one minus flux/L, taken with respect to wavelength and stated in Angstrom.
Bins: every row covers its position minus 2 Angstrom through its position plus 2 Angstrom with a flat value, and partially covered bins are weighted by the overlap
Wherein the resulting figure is 3.07 Angstrom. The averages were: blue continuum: 6.36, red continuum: 8.92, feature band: 6.87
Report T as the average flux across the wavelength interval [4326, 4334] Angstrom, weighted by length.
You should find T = 9.25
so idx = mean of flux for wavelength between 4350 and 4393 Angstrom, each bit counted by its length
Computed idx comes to 9.32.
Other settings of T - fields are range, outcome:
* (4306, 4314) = 6.65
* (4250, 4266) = 7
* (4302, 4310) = 6.18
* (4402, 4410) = 7.79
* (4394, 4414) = 9.56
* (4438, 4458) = 10.9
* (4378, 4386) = 6.85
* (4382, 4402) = 9.32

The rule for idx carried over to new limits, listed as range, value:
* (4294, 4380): 8.97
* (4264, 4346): 7.79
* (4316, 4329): 8.45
